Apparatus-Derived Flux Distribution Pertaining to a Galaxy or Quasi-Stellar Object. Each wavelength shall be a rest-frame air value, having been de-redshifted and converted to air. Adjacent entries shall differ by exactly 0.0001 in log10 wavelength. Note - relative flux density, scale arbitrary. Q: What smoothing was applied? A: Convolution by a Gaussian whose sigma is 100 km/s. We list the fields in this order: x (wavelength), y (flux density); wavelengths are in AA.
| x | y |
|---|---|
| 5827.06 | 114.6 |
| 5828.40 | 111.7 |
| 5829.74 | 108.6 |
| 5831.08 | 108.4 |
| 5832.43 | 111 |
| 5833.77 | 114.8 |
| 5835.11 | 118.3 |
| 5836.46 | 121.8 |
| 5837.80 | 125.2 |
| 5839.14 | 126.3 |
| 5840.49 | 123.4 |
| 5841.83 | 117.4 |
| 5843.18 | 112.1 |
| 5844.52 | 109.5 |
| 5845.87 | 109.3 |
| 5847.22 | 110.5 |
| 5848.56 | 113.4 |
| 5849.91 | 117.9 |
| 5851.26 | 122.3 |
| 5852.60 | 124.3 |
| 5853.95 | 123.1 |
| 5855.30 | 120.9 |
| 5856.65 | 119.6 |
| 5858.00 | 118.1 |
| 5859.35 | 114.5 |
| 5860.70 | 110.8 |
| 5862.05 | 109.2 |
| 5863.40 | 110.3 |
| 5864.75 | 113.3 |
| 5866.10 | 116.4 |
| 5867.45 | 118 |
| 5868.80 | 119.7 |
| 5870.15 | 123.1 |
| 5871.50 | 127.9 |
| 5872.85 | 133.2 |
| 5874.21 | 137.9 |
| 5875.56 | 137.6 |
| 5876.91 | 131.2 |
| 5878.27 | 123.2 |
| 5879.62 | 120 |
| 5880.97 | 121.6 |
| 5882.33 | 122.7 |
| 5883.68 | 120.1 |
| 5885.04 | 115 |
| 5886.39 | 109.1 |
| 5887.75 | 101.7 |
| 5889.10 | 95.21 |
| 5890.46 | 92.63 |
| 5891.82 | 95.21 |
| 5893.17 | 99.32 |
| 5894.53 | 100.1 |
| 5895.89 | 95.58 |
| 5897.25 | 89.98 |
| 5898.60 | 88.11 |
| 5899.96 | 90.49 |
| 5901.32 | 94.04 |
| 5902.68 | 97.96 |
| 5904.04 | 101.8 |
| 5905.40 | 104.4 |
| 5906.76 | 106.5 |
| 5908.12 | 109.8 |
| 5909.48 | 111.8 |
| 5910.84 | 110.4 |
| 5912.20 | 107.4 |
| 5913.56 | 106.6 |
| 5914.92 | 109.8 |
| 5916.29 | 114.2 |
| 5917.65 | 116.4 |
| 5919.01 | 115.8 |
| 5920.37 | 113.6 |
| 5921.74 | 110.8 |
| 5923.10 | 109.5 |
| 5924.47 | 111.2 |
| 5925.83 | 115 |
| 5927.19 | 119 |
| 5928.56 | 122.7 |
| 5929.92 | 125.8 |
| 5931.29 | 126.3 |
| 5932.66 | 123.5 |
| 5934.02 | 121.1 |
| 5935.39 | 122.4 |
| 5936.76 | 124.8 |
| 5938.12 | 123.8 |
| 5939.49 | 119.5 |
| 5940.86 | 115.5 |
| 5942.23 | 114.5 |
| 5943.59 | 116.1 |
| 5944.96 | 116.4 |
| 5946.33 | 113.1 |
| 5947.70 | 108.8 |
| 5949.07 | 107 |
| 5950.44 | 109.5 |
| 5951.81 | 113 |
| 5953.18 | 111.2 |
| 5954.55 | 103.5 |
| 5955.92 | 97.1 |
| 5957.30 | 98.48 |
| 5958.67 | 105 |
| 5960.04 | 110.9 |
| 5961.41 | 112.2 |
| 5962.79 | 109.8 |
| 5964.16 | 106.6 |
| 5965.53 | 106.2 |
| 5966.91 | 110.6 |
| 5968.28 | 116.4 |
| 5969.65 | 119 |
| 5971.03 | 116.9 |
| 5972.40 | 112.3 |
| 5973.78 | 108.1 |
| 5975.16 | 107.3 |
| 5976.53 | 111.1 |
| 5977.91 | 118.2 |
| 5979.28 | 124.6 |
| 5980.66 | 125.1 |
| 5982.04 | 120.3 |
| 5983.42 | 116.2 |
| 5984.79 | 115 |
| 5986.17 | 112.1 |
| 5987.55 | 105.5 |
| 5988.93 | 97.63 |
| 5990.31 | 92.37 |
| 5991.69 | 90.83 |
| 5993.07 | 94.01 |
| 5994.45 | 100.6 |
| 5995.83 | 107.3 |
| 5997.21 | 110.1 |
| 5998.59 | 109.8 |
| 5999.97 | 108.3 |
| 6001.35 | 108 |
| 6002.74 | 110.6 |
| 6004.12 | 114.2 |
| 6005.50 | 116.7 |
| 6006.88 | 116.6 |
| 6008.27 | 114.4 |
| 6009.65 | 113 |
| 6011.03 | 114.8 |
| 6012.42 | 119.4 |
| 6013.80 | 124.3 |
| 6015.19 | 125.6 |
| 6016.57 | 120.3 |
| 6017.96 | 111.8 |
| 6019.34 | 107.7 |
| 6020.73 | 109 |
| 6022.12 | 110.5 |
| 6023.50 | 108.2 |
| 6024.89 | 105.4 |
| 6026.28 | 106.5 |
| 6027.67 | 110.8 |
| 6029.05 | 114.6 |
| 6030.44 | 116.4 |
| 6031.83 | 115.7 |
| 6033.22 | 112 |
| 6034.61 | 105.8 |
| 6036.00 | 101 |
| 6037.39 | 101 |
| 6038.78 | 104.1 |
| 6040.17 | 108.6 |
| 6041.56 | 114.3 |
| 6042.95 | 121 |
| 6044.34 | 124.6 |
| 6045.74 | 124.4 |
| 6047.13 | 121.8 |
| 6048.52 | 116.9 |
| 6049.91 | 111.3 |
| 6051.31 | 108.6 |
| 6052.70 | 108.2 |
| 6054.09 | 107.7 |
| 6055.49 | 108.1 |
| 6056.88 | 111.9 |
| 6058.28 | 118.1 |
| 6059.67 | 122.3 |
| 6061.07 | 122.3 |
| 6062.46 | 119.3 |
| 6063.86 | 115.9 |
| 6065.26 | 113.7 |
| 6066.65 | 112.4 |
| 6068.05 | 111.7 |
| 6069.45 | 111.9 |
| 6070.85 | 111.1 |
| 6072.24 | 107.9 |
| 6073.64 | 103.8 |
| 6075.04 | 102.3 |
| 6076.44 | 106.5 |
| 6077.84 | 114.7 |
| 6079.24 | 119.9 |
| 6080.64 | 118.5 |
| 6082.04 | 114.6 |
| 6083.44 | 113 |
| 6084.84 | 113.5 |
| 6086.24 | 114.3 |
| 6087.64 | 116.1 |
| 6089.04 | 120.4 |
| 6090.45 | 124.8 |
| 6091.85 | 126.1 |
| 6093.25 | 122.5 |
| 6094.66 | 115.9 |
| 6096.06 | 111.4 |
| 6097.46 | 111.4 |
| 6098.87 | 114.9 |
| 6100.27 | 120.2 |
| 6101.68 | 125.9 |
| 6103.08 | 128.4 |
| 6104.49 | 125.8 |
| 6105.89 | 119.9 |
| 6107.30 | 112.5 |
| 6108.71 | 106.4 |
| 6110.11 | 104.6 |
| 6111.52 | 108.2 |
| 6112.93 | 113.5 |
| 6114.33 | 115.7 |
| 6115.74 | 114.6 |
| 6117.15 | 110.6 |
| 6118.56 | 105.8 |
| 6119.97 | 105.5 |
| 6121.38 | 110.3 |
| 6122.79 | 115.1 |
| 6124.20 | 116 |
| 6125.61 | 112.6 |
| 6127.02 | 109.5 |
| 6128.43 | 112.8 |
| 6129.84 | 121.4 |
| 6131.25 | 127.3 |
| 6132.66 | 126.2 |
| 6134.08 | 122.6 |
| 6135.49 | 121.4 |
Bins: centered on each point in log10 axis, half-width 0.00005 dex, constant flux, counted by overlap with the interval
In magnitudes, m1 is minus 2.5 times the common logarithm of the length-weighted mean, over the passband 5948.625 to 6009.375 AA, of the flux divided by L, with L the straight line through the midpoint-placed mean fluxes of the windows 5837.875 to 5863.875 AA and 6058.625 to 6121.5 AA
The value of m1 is 0.058 mag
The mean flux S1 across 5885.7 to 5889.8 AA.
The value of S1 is 102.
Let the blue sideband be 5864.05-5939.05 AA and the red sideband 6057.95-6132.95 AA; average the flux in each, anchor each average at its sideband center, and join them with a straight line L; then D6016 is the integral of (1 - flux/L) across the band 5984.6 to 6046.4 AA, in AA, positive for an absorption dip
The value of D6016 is 2.0 AA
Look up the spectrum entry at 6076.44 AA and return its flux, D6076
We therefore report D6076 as 106.5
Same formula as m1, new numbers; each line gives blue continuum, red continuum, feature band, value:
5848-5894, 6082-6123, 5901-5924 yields 0.08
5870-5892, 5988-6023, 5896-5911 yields 0.17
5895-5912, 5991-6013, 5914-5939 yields -0.15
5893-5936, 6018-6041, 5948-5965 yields 0.02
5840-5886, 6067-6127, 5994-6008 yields 0.06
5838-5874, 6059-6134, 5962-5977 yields 0.05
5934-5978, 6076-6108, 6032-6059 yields 0.04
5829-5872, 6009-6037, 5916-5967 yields 0.01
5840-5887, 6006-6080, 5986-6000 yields 0.13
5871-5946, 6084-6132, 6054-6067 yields -0.01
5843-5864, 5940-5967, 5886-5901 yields 0.18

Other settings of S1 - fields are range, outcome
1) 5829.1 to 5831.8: 108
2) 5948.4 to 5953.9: 110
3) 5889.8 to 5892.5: 94.1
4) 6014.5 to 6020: 117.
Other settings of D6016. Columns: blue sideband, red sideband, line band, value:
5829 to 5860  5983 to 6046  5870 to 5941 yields 1.17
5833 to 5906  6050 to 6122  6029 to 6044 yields 0.45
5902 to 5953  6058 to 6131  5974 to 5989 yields -0.03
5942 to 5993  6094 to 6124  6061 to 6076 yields 0.19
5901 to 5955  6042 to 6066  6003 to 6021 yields -0.12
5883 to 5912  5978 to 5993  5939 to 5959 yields -0.69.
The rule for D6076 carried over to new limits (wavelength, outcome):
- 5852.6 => 124.3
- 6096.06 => 111.4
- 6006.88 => 116.6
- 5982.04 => 120.3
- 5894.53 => 100.1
